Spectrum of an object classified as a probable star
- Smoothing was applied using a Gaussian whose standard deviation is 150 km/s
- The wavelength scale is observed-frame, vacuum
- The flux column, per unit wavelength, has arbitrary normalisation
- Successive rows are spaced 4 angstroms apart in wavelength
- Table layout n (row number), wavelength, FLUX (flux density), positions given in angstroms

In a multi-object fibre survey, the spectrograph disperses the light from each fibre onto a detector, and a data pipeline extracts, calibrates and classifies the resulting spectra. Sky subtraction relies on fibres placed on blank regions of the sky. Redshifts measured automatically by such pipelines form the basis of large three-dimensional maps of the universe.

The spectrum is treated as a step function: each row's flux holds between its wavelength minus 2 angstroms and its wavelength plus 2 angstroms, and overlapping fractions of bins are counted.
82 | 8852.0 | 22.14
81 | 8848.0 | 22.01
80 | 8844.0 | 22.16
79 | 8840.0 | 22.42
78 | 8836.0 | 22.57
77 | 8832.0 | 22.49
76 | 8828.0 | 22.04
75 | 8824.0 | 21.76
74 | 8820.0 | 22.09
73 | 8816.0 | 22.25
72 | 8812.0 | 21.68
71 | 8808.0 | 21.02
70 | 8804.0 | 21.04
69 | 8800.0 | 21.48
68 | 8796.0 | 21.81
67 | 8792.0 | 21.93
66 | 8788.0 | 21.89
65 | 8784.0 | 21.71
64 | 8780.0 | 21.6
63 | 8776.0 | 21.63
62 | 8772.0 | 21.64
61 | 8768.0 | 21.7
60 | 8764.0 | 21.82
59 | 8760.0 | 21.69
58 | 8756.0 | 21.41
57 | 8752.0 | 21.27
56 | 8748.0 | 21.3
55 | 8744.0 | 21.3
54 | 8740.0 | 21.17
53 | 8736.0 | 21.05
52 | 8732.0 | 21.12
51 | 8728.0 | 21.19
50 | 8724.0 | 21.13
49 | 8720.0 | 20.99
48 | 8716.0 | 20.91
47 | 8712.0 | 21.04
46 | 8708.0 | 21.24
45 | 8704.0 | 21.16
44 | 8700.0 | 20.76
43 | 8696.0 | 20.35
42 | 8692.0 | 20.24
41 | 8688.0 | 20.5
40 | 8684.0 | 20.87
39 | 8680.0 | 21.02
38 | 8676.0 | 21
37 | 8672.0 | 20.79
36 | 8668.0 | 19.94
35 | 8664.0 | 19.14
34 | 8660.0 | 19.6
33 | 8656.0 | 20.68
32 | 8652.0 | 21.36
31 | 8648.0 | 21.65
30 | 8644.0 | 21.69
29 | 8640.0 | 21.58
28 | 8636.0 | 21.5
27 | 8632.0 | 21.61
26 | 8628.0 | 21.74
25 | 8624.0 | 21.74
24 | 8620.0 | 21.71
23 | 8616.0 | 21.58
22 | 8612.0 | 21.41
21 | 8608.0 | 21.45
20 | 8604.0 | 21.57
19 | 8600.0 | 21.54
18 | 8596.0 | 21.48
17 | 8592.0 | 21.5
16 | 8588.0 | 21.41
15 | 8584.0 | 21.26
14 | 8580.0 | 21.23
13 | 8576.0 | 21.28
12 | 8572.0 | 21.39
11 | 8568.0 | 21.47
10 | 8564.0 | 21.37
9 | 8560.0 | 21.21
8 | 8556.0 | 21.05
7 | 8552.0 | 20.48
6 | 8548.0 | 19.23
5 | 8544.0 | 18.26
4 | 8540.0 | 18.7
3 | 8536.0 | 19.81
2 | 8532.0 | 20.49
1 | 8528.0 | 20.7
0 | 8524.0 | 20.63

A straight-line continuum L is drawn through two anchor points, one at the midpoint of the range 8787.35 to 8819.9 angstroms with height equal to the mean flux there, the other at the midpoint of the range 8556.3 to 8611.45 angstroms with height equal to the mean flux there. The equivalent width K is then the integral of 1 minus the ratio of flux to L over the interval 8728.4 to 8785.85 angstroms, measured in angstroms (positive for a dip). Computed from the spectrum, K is 0.4 angstroms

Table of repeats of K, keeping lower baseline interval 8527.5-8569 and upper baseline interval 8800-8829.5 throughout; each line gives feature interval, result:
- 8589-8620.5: -1.5 angstroms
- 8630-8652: -0.9 angstroms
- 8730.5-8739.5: 0.1 angstroms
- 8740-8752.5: 0.0 angstroms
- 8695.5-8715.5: 0.1 angstroms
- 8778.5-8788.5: -0.1 angstroms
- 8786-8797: -0.2 angstroms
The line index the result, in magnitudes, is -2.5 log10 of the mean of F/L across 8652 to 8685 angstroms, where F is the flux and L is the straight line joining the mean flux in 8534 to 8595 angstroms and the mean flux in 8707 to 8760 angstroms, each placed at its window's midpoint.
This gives 0.03 mag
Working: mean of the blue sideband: 20.7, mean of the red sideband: 21.2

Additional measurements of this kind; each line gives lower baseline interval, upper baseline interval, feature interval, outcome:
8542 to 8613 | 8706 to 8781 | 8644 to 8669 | 0.034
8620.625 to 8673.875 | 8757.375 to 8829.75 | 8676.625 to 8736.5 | 0.020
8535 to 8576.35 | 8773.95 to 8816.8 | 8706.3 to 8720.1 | 0.007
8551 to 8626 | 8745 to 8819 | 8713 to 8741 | 0.024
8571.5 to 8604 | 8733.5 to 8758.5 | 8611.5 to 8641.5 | -0.013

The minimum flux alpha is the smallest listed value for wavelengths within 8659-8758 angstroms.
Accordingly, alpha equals 19.14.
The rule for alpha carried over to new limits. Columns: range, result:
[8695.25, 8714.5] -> 20.35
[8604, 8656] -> 20.68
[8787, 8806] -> 21.04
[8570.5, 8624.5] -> 21.23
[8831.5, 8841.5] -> 22.42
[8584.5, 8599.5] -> 21.41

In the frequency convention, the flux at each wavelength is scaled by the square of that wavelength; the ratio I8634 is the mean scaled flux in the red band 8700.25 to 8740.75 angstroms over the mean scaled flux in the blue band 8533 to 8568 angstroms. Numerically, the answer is 1.09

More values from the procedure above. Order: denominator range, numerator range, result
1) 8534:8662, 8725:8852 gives 1.08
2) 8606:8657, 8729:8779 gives 1.02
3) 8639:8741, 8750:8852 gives 1.07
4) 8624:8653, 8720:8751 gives 1.00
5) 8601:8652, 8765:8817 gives 1.04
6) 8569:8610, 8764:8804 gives 1.06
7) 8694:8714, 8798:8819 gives 1.05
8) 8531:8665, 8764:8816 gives 1.08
